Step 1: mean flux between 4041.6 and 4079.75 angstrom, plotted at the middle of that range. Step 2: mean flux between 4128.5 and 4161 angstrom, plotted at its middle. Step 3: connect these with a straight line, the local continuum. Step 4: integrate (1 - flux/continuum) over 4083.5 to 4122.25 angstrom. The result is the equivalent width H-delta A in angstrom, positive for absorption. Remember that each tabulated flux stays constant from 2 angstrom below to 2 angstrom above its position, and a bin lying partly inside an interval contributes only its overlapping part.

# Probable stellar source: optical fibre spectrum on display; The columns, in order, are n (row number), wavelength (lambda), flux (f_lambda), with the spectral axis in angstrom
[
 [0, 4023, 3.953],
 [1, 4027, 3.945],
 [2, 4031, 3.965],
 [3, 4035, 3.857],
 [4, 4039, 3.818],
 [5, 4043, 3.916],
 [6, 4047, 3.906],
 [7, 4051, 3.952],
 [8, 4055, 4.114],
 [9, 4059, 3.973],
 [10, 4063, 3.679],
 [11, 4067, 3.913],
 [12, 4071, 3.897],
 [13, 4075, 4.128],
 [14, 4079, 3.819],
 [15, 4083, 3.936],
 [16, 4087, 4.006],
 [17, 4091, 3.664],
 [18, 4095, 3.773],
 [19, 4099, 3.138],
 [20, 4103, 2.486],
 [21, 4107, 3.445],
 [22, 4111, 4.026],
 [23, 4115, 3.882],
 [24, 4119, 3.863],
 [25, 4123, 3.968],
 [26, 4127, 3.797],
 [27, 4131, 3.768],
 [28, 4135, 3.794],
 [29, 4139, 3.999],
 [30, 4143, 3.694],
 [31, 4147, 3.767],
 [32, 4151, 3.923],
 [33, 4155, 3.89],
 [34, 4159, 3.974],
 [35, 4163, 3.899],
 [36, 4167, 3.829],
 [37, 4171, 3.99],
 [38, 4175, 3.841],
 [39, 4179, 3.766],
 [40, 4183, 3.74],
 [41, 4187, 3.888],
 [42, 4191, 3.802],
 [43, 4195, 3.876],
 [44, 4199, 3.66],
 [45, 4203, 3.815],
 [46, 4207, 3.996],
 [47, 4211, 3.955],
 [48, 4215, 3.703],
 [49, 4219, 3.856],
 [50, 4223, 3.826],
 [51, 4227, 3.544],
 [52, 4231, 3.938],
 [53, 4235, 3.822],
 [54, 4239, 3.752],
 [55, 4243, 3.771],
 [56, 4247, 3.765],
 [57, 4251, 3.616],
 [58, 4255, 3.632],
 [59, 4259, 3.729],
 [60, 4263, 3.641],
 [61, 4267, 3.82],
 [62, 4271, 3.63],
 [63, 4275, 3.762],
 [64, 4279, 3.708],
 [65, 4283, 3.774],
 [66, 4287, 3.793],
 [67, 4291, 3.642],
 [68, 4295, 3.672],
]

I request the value 2.8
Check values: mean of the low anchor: 3.93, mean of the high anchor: 3.85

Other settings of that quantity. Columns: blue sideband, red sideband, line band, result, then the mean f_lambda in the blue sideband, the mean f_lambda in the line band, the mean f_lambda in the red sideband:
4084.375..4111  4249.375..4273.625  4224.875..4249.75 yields -0.75 angstrom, 3.48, 3.76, 3.68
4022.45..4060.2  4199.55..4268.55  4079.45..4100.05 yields 0.84 angstrom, 3.94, 3.74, 3.77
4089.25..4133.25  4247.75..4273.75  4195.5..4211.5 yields -0.83 angstrom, 3.62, 3.85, 3.68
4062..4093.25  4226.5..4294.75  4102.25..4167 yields 0.82 angstrom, 3.89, 3.79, 3.73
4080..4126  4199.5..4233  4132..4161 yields -1.07 angstrom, 3.66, 3.86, 3.82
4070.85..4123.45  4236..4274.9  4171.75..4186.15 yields -0.39 angstrom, 3.7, 3.81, 3.71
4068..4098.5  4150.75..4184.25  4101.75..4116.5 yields 1.39 angstrom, 3.85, 3.49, 3.87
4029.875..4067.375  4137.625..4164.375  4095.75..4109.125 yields 2.71 angstrom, 3.91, 3.1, 3.87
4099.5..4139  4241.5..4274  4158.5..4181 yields -1.21 angstrom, 3.67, 3.88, 3.7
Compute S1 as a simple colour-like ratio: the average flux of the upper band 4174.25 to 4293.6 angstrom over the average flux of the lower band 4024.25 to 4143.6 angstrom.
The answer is 0.99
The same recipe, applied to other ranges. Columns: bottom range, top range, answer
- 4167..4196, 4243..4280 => 0.96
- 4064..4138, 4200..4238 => 1.02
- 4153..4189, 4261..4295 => 0.96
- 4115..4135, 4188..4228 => 0.99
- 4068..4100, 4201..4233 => 1.00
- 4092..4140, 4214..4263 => 1.02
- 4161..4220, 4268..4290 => 0.97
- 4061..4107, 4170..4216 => 1.05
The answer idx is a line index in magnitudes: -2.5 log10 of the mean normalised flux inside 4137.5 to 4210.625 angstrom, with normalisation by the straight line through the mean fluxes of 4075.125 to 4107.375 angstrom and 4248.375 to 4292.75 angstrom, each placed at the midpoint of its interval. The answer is -0.064 mag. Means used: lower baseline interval 3.57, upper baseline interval 3.71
